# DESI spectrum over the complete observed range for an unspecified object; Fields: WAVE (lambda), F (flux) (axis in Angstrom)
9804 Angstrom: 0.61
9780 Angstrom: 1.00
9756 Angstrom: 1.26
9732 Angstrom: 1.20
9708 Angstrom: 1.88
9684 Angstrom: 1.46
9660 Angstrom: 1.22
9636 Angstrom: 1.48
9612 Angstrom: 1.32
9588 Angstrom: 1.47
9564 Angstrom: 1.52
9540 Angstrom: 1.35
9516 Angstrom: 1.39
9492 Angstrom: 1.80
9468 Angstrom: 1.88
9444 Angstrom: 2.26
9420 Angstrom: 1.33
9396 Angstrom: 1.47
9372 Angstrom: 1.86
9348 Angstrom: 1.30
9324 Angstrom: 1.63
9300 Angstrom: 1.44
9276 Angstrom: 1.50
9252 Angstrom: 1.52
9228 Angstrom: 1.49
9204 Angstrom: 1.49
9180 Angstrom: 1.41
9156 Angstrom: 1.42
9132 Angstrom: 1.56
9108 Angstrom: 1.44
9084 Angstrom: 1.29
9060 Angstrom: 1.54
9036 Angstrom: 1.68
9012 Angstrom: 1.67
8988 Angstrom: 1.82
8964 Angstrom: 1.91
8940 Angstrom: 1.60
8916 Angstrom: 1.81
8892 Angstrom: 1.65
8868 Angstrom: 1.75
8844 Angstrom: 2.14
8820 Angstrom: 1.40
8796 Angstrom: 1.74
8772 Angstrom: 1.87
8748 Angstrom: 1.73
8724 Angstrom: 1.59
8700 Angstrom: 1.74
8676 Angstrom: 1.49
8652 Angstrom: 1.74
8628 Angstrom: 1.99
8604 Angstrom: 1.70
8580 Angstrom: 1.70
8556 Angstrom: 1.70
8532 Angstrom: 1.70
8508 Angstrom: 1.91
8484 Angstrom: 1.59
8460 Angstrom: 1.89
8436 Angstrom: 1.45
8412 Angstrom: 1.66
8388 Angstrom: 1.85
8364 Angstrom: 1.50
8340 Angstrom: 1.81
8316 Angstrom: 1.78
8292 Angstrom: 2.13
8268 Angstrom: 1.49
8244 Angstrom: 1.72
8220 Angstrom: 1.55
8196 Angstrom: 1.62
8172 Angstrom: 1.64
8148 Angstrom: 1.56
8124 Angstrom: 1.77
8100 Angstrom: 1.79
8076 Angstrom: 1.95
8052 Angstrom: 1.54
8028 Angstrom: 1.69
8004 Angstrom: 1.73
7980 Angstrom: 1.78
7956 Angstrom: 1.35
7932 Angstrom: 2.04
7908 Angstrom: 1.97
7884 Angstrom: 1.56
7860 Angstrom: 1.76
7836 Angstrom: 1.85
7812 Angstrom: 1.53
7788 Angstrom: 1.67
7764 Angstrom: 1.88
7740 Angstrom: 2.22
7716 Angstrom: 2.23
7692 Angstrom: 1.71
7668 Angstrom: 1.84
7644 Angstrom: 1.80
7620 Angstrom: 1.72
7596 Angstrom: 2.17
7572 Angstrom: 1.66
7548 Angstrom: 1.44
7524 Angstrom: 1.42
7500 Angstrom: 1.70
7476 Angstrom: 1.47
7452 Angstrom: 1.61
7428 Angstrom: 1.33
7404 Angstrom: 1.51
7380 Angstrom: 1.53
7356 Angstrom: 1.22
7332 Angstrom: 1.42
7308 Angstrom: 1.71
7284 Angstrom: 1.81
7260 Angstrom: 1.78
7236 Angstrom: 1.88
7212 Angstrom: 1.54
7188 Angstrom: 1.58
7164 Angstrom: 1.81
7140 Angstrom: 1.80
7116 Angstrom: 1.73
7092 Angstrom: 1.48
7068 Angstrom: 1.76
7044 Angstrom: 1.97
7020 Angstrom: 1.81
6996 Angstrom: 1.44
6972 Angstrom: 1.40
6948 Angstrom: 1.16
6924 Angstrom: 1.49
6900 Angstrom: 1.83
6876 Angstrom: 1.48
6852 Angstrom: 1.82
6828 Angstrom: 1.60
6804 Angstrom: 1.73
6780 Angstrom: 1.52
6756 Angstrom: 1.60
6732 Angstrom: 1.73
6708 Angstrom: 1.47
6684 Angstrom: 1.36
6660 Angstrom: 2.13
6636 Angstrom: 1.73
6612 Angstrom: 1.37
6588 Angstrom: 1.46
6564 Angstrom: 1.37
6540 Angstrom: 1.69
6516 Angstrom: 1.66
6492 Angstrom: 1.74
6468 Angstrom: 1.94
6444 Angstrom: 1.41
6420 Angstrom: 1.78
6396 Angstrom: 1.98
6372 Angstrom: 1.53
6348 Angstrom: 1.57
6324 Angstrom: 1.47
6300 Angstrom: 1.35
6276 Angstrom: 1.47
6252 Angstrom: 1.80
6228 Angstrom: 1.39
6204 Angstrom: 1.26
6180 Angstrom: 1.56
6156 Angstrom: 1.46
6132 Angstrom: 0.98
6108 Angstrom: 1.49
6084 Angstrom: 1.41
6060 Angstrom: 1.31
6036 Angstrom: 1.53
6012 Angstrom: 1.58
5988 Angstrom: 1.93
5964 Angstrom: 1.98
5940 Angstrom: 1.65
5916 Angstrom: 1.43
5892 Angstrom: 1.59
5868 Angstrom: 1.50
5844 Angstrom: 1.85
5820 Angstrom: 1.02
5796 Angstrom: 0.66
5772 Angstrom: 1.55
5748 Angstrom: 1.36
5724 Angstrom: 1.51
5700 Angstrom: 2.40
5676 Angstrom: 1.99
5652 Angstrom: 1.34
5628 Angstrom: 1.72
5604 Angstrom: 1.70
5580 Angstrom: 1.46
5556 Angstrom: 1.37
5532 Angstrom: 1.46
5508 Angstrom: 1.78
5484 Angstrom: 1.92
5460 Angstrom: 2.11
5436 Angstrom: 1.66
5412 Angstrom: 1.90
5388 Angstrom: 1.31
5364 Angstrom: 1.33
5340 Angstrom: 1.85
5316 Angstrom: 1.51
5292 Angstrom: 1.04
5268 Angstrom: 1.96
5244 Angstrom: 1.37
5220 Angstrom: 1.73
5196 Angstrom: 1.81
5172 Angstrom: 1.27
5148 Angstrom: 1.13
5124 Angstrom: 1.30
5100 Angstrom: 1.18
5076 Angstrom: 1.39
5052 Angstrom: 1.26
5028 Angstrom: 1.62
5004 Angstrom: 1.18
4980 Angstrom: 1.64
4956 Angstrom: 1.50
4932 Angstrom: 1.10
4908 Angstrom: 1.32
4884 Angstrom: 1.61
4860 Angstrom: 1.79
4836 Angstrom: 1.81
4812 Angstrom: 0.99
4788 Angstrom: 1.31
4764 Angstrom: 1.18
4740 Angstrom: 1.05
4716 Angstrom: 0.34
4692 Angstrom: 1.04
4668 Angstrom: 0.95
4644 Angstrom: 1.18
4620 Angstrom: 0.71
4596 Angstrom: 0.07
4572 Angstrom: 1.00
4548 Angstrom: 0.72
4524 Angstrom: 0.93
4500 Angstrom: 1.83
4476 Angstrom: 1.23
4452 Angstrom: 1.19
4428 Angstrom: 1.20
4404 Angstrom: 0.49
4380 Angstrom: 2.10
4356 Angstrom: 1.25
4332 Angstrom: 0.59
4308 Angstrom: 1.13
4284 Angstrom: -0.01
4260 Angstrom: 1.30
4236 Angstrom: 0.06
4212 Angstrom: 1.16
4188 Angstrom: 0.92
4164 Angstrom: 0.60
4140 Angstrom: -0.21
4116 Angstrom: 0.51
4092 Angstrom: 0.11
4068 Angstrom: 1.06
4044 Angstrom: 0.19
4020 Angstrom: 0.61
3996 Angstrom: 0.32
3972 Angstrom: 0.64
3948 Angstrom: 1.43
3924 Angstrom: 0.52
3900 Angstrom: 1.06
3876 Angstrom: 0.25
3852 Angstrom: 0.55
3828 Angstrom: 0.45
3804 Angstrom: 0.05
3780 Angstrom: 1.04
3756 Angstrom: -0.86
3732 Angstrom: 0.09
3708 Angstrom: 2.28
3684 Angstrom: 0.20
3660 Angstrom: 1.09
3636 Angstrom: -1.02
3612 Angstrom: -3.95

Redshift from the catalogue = 0.18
